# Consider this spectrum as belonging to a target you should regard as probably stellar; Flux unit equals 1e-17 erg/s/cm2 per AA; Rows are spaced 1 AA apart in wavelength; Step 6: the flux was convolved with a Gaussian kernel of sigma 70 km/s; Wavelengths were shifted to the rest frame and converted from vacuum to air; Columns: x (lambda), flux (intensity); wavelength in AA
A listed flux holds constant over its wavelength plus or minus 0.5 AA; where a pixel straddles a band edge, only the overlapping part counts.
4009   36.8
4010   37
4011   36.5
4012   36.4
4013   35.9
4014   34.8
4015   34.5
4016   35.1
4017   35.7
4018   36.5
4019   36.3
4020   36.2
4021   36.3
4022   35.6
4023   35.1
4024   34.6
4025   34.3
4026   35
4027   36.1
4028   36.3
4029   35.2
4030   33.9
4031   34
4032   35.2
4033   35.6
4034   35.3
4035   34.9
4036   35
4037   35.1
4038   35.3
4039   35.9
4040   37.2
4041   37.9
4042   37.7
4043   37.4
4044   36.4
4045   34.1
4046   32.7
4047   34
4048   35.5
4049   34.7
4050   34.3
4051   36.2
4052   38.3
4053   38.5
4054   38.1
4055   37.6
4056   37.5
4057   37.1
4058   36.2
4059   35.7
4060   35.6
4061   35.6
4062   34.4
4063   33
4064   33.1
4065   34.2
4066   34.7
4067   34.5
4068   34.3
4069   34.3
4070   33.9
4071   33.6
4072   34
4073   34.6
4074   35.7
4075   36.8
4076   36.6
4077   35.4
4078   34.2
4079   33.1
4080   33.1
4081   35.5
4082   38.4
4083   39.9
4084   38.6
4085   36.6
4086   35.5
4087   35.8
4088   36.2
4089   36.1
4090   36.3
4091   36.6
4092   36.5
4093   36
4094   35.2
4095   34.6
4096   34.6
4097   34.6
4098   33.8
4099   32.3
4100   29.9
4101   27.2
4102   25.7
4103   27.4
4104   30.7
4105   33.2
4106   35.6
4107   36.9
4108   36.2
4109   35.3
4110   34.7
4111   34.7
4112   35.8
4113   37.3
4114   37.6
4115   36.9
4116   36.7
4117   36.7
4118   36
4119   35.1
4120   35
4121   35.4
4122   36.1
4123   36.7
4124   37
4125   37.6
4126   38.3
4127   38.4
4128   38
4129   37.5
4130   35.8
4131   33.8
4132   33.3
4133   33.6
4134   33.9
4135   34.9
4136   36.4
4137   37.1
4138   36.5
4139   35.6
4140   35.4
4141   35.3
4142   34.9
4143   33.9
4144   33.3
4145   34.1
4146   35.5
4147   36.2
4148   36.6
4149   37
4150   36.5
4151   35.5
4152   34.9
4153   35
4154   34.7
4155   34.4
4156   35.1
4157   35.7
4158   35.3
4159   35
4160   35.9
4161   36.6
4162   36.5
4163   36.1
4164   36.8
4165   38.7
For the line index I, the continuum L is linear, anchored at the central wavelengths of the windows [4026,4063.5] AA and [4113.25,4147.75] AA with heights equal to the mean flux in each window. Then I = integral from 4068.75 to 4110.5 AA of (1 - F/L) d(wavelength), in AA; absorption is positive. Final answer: 1.5 AA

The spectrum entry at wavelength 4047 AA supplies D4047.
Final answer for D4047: 34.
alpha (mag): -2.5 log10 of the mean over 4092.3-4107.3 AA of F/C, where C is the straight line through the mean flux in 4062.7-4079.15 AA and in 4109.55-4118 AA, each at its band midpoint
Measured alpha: 0.10 mag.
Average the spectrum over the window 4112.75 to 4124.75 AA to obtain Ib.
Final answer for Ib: 36.4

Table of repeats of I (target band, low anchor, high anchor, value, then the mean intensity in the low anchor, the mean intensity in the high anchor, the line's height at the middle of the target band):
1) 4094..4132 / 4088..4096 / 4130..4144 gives 0.62 AA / 35.8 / 34.9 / 35.4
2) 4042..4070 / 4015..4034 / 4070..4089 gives 0.06 AA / 35.4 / 35.7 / 35.6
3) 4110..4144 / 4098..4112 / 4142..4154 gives -2.04 AA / 32.5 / 35.3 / 33.9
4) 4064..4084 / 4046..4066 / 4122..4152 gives 0.32 AA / 35.7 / 35.8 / 35.7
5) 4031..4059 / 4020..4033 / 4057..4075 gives -0.85 AA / 35.2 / 34.7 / 35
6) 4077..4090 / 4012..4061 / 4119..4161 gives -0.13 AA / 35.8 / 35.6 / 35.7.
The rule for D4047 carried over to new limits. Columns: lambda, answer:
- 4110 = 34.7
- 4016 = 35.1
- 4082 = 38.4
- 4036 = 35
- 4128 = 38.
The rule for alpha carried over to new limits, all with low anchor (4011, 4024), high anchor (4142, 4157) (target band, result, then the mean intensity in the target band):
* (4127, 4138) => -0.01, 35.6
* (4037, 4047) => -0.01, 35.9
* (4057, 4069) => 0.02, 34.8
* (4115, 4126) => -0.03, 36.4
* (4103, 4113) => 0.03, 34.5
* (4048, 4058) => -0.04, 36.8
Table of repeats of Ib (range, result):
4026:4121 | 35.2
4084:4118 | 34.6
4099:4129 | 34.9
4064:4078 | 34.7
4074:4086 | 36.1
